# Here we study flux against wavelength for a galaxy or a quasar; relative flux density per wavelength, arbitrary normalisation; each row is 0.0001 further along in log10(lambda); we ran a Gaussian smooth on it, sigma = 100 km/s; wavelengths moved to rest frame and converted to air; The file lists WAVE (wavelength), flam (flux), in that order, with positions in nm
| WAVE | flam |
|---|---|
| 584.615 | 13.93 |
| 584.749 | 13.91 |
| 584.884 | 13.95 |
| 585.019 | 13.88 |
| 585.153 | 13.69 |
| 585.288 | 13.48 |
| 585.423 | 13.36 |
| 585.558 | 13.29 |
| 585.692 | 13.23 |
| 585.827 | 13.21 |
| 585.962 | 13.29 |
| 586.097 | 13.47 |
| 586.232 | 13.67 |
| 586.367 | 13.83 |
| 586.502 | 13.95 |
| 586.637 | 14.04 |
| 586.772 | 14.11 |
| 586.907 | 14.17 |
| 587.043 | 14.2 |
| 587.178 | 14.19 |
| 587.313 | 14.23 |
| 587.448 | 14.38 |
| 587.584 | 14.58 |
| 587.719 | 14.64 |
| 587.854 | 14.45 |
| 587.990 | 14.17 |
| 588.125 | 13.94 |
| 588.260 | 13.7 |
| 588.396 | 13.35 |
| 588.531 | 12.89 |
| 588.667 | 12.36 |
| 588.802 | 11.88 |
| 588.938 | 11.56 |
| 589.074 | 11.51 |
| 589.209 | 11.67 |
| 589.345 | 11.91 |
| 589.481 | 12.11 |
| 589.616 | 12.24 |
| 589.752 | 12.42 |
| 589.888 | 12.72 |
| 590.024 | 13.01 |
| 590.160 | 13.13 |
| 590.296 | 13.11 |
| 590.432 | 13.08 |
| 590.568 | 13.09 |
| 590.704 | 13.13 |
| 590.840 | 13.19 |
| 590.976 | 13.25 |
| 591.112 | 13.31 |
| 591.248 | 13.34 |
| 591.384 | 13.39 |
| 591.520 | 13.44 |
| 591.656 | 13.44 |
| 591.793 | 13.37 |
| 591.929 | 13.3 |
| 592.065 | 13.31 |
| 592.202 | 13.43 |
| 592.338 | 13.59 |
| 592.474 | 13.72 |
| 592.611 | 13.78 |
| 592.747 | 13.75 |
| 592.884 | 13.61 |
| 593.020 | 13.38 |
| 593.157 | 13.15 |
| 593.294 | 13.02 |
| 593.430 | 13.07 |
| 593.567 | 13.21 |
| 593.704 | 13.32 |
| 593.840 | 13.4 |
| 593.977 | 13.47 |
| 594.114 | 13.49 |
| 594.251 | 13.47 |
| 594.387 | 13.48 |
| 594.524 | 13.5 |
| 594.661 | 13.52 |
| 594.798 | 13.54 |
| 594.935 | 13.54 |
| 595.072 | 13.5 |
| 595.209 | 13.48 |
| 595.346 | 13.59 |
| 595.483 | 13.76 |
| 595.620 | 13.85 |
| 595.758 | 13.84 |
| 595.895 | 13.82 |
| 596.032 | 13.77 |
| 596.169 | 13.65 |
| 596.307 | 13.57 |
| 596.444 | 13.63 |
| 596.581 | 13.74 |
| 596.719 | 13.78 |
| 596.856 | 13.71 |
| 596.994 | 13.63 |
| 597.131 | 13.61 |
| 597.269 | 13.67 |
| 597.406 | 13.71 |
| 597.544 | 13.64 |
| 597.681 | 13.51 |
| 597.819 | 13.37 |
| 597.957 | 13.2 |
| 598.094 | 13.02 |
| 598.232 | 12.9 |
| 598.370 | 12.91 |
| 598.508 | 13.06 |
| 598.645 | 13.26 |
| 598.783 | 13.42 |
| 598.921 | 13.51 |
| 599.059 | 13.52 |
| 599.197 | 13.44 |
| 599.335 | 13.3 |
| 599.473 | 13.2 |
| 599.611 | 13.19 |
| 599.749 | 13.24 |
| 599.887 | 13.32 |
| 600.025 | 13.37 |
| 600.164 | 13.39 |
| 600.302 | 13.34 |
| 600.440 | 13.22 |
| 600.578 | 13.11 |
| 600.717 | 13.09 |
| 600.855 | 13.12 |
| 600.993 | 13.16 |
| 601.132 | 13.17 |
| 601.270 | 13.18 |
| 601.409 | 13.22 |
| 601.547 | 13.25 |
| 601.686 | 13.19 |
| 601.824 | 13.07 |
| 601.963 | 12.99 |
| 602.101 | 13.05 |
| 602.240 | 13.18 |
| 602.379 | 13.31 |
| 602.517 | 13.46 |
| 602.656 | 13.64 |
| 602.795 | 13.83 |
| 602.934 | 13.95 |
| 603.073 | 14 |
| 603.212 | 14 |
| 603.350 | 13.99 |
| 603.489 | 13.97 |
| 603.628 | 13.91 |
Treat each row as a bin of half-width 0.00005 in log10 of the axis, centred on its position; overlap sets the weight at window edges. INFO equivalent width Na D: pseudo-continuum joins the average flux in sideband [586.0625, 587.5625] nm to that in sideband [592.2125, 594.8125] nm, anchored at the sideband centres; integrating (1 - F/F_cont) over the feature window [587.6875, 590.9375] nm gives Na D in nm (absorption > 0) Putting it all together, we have 0.22 nm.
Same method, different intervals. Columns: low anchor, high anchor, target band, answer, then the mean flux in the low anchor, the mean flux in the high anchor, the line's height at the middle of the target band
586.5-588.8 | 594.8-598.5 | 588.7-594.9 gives 0.294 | 13.9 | 13.5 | 13.7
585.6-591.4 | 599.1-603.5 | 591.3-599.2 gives -0.090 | 13.3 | 13.4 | 13.3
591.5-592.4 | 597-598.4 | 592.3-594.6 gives -0.006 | 13.4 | 13.4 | 13.4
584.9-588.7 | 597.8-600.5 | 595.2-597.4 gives -0.052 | 13.8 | 13.3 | 13.4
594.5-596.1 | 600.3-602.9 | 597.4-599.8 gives 0.026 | 13.6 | 13.2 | 13.4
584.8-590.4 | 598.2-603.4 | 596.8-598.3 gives -0.013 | 13.3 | 13.3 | 13.3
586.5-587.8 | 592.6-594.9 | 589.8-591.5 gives 0.082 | 14.3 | 13.4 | 13.8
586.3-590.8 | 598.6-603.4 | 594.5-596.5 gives -0.049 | 13.3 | 13.4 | 13.3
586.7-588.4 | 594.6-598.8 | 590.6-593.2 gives 0.086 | 14.2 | 13.5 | 13.9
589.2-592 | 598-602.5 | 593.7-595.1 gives -0.045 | 13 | 13.2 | 13.1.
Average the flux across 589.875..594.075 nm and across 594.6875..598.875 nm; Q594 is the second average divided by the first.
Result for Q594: 1.0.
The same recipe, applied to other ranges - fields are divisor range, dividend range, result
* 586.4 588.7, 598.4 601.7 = 0.95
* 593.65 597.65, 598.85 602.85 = 0.98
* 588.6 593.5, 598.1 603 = 1.02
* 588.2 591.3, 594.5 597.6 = 1.08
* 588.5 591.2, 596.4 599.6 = 1.07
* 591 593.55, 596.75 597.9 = 1.02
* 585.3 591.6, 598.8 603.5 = 1.01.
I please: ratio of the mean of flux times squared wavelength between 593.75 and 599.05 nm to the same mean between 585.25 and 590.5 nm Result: 1.05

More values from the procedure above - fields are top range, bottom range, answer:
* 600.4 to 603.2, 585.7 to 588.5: 1.00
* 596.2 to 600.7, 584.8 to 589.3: 1.03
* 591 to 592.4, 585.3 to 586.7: 1.01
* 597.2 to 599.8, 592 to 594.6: 1.01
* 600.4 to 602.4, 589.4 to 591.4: 1.05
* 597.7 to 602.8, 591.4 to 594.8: 1.01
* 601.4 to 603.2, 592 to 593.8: 1.03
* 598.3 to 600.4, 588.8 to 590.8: 1.10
